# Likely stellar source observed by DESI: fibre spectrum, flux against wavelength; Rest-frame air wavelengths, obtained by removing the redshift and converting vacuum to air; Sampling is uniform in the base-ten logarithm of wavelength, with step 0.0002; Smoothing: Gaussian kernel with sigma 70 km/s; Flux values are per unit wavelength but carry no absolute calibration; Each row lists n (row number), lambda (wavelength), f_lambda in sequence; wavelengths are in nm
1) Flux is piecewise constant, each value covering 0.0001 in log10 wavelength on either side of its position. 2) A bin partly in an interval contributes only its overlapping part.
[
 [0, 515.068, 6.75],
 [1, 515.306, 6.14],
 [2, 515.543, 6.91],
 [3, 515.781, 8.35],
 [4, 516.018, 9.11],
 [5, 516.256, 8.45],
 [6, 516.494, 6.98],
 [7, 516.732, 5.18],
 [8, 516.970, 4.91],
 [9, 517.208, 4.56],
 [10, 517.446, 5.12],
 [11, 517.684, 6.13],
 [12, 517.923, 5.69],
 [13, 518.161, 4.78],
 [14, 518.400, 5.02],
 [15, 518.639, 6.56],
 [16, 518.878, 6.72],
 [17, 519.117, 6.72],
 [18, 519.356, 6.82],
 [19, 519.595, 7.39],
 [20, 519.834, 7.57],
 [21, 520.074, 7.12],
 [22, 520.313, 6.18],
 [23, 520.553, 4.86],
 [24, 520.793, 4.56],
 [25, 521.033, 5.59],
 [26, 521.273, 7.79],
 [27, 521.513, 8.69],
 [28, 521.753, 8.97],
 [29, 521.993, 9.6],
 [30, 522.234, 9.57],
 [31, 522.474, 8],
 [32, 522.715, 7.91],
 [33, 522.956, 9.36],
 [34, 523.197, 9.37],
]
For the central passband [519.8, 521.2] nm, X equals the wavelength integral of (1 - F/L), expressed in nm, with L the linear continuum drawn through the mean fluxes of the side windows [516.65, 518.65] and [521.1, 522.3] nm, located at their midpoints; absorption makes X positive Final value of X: 0.31 nm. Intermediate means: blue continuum 5.26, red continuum 8.75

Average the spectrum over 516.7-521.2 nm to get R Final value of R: 5.9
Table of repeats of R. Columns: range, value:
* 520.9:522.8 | 8.25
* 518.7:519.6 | 6.83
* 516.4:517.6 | 5.34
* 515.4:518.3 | 6.34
